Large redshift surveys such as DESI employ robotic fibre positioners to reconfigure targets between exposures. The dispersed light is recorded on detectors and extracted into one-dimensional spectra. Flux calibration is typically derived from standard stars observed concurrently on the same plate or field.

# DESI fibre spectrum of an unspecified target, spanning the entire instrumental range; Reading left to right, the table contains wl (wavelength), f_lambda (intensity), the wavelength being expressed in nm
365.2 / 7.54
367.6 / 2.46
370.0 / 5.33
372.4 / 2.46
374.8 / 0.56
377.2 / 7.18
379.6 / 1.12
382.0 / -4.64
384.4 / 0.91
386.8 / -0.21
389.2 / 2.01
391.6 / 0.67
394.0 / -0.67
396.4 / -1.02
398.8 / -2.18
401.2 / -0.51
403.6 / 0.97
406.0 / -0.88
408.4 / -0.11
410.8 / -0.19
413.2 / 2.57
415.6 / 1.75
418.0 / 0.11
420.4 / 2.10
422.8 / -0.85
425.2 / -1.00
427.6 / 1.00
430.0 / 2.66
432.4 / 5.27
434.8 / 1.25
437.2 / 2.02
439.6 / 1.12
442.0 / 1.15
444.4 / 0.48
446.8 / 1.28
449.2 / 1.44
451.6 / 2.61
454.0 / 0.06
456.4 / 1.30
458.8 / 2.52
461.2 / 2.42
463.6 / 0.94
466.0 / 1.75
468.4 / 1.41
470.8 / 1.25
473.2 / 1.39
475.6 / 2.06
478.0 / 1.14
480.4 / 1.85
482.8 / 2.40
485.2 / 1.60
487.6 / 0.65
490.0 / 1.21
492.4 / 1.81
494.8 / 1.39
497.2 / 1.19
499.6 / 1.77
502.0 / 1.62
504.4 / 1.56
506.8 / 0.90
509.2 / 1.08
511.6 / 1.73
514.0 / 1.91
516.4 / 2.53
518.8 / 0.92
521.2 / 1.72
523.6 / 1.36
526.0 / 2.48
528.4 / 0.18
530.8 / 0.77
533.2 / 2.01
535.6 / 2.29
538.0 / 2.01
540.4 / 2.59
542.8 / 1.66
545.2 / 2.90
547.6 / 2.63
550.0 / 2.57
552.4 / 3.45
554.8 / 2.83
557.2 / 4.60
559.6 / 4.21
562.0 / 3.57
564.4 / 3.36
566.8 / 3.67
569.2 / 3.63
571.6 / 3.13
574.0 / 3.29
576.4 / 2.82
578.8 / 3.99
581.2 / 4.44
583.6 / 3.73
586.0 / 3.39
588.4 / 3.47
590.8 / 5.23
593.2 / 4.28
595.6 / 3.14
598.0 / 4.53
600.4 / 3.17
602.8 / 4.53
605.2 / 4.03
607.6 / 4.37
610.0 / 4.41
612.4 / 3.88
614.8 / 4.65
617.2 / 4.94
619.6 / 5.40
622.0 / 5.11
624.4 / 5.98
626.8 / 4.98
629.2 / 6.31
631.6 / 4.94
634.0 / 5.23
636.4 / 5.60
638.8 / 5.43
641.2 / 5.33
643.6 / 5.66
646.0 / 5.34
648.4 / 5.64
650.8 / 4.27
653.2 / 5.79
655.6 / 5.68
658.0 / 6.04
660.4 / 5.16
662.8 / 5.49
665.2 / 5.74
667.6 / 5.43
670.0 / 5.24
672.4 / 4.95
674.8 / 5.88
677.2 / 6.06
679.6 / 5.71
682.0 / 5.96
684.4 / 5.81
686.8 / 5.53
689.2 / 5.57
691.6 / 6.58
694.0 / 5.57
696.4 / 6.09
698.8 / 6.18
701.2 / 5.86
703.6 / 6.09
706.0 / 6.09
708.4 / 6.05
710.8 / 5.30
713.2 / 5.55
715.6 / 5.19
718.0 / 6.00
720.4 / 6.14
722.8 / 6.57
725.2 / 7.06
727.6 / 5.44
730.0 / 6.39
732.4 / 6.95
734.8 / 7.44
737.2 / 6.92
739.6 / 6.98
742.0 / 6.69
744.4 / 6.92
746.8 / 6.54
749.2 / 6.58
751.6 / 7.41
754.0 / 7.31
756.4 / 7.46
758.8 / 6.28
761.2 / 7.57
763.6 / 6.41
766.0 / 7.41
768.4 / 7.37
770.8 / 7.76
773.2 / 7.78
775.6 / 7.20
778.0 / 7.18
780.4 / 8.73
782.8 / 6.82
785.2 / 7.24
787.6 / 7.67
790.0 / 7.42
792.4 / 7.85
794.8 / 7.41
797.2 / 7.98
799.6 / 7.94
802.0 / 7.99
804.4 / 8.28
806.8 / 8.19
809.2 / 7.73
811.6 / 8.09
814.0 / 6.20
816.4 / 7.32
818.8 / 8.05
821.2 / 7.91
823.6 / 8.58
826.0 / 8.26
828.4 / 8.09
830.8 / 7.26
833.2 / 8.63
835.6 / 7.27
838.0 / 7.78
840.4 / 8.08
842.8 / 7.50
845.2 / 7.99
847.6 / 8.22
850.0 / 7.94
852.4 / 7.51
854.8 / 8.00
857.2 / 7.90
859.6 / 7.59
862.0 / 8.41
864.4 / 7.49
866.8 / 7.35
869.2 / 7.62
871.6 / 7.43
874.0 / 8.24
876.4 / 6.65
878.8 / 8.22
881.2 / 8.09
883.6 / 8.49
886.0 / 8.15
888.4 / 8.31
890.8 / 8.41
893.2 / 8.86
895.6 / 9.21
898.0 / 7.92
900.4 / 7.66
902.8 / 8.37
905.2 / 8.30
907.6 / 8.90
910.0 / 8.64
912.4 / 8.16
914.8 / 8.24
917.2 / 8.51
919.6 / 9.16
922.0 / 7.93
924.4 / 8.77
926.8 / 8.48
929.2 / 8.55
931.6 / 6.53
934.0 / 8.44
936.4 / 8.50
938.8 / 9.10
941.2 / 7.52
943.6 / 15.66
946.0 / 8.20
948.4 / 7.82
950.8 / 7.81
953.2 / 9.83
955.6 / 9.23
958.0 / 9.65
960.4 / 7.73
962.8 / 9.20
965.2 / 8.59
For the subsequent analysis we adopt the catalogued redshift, 0.38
